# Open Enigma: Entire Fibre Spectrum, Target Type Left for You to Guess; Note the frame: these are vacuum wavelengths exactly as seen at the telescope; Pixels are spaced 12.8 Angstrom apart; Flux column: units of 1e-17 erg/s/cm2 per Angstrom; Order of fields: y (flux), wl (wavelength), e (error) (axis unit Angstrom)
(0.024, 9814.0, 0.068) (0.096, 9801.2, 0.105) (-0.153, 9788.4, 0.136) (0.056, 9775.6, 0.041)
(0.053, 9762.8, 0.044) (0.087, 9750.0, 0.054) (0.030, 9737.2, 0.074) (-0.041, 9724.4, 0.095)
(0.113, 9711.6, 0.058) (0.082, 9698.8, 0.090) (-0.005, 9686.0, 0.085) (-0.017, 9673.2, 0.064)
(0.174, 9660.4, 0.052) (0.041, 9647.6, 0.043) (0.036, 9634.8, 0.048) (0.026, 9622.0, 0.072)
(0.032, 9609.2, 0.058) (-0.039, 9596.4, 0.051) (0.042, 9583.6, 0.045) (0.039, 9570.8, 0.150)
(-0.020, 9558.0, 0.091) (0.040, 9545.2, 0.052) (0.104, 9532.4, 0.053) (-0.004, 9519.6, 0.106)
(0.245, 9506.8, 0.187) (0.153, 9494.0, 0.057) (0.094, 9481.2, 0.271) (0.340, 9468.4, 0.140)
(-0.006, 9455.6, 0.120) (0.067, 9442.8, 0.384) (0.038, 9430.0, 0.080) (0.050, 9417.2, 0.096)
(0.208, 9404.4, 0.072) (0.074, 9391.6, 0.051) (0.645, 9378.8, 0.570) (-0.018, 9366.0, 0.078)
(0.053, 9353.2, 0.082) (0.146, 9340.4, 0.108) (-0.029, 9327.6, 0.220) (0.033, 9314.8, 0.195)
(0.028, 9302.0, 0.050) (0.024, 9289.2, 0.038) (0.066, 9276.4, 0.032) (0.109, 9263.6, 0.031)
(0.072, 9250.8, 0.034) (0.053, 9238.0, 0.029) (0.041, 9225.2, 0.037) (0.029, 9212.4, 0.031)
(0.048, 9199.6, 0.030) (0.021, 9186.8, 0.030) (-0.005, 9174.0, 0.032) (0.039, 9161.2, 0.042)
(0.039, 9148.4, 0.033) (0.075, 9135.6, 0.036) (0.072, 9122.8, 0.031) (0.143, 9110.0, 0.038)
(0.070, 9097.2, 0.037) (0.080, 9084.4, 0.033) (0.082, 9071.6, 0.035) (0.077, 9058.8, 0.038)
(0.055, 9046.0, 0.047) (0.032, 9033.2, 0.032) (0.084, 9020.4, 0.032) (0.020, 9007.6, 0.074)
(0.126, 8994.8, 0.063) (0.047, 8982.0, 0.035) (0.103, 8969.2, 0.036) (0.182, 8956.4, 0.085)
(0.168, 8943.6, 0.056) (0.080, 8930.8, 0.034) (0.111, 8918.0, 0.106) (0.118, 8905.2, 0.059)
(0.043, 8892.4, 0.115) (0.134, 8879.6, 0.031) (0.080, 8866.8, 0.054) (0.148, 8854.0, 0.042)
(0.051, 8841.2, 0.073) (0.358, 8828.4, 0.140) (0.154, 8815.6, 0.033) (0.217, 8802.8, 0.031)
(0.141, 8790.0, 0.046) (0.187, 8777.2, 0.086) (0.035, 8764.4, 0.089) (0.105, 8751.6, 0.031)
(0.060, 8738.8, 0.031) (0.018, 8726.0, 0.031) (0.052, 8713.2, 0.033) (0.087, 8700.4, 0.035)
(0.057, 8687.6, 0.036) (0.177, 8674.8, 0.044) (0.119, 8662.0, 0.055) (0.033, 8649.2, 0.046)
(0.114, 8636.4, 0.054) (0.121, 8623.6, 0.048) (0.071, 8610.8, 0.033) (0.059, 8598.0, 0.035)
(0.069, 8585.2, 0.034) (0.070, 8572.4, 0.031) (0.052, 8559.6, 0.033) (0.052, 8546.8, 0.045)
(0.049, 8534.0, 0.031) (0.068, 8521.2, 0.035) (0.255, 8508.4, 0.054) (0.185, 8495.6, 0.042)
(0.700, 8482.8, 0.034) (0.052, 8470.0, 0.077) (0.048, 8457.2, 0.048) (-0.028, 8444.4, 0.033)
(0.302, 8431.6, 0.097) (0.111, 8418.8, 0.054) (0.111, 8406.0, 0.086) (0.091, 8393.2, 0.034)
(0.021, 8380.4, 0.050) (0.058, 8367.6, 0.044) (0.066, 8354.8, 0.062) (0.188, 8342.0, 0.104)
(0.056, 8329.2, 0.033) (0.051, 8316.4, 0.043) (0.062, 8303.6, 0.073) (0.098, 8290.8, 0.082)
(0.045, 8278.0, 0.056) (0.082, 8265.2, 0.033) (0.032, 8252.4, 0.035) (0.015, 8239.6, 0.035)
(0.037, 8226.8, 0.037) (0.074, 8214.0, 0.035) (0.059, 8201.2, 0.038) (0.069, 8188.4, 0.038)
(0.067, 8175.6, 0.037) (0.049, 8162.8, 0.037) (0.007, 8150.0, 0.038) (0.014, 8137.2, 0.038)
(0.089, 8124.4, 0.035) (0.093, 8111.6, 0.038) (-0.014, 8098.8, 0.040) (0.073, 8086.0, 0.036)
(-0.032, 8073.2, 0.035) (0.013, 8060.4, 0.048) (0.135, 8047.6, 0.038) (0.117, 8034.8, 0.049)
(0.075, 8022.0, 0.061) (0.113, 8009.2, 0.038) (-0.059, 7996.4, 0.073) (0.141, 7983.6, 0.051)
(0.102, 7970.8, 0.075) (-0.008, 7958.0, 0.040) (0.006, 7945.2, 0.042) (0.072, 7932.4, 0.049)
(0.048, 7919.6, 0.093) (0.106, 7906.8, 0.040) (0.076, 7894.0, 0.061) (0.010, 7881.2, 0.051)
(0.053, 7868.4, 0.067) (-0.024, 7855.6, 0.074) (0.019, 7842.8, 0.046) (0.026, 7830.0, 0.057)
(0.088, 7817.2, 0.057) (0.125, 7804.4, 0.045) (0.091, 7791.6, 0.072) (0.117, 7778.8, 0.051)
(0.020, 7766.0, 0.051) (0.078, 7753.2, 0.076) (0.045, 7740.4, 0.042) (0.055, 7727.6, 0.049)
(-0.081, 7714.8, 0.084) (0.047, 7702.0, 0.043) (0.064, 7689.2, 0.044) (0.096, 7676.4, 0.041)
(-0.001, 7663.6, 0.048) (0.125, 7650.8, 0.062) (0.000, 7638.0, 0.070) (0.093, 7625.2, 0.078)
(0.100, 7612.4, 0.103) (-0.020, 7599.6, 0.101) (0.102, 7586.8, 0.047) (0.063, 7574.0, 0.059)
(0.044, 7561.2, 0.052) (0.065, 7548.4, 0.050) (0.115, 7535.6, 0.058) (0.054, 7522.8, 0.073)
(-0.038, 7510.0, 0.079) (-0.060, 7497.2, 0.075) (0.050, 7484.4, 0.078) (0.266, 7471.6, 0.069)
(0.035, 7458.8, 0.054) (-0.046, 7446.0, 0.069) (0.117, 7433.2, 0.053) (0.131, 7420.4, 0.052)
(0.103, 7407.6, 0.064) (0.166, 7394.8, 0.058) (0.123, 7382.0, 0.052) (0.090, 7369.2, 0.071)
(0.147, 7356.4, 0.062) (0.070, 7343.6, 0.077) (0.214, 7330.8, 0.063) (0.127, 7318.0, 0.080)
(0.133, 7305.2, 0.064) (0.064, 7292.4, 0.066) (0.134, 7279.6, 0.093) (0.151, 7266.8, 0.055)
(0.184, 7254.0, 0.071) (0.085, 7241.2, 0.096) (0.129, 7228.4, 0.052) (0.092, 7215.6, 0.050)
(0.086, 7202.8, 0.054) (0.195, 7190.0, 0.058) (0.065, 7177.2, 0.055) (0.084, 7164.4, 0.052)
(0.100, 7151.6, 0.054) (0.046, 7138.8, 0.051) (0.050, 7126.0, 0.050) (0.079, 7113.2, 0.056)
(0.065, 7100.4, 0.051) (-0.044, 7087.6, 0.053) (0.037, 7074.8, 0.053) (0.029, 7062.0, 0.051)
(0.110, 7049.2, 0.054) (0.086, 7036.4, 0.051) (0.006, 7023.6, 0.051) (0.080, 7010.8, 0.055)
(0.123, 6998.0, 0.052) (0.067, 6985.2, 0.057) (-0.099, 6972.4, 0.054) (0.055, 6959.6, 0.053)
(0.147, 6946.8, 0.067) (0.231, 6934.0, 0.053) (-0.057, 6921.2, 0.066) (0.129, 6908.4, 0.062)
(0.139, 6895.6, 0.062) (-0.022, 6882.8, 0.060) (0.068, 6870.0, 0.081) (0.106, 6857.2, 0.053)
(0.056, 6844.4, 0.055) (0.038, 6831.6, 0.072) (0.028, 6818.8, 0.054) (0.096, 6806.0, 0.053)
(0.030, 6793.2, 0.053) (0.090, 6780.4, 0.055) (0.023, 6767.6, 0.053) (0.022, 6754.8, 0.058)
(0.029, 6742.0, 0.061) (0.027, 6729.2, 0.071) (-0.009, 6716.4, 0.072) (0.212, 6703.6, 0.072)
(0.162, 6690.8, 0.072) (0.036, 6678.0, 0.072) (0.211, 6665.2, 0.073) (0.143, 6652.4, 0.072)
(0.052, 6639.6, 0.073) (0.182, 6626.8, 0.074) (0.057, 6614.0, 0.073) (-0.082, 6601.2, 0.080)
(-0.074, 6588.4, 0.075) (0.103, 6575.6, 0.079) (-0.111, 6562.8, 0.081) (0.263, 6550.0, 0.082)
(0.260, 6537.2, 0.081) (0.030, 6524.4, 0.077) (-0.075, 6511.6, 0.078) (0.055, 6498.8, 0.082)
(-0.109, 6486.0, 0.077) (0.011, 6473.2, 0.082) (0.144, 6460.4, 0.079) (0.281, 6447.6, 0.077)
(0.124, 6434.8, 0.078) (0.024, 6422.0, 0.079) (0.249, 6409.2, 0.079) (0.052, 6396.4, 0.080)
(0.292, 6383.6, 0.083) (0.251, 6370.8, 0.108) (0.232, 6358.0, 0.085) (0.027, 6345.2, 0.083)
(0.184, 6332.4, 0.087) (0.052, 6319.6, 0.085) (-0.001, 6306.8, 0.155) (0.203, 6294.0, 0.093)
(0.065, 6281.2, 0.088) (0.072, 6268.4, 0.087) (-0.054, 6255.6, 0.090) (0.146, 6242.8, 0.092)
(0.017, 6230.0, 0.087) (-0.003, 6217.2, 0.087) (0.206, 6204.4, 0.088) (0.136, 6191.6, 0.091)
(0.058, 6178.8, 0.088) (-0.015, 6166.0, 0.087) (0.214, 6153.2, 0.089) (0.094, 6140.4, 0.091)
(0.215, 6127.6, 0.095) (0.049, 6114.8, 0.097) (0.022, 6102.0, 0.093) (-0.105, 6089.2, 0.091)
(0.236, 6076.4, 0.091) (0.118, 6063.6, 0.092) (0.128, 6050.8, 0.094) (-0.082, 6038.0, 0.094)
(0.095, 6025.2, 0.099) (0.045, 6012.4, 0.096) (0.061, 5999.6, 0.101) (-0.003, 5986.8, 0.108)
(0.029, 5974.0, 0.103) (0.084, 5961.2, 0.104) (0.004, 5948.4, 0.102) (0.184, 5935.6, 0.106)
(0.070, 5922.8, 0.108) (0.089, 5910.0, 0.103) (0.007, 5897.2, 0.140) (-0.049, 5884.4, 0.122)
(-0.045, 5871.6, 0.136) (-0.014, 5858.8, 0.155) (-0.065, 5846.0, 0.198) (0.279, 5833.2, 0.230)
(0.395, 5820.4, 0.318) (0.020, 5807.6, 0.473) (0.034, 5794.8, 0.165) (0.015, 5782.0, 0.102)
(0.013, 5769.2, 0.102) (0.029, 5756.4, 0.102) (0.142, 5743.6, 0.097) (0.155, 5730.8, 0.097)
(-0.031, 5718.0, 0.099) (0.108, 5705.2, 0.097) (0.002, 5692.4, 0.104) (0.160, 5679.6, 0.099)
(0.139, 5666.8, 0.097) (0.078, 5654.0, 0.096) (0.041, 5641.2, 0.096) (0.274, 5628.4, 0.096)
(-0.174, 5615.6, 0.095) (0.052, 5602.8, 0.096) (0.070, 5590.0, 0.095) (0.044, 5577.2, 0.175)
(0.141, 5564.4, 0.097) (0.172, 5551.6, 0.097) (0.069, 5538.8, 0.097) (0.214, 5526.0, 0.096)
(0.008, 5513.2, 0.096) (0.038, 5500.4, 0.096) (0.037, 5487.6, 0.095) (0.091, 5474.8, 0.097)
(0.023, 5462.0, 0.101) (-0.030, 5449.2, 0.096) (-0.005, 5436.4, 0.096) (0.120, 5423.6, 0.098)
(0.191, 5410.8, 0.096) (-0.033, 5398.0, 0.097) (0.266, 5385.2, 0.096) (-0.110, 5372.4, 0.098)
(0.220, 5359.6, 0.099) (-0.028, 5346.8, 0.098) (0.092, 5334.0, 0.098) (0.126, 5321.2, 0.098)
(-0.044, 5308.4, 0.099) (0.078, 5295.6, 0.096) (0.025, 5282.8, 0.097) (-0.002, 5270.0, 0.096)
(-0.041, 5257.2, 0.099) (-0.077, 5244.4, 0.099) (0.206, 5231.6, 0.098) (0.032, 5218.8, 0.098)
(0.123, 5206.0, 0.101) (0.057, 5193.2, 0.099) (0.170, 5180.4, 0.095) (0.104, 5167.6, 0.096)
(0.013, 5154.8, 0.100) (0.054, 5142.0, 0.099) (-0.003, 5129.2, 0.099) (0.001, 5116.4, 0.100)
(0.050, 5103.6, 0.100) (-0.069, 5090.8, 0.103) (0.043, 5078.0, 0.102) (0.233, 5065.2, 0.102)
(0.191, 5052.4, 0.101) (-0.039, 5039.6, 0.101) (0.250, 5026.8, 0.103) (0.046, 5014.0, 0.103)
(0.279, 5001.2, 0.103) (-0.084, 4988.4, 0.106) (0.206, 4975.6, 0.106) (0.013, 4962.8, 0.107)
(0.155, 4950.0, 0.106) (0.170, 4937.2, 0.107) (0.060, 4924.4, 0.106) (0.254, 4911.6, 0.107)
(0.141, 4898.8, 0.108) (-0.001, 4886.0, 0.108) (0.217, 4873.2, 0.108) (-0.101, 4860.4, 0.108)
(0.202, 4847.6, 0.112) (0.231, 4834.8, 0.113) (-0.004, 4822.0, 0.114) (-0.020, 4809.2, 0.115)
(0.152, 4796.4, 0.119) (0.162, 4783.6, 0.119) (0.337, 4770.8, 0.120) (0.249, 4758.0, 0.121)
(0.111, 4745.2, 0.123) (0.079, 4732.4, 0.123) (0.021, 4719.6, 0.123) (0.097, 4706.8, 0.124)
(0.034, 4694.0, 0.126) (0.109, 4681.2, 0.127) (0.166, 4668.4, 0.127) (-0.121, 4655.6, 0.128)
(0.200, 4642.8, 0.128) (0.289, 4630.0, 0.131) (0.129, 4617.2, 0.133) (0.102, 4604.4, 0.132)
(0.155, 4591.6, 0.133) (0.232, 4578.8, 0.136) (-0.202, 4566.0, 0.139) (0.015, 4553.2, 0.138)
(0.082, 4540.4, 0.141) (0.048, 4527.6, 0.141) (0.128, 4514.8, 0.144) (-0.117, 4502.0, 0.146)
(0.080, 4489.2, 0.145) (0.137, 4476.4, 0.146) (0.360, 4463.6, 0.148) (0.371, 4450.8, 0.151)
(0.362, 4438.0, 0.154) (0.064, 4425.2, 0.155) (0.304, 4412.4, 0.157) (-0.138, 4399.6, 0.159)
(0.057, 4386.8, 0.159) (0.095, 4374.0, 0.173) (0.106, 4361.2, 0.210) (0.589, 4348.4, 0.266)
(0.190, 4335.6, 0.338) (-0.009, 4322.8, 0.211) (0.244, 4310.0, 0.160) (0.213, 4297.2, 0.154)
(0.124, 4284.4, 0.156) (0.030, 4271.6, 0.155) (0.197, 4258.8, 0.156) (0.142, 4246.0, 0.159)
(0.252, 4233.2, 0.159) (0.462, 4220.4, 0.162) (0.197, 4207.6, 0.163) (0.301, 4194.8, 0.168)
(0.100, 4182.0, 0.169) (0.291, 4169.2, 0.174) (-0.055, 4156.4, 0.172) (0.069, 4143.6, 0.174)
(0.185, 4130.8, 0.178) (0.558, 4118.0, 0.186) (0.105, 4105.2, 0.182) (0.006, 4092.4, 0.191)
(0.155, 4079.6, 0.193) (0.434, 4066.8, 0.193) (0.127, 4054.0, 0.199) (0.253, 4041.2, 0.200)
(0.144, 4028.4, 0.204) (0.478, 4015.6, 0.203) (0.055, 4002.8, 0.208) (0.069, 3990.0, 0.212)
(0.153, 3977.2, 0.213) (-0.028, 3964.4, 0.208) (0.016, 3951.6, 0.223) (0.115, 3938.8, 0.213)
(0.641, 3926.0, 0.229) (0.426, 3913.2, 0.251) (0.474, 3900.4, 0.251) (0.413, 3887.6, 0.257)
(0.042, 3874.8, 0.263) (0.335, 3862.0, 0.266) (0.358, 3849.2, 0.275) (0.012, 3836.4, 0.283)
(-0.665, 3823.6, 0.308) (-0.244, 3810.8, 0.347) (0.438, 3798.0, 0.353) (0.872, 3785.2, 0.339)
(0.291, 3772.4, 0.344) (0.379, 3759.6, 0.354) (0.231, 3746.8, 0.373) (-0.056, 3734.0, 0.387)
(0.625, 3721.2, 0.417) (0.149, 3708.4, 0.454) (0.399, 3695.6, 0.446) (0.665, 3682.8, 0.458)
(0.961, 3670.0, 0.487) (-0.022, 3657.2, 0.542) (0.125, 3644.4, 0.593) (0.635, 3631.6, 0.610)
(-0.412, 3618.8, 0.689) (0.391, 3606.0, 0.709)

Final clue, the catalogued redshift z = 1.28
